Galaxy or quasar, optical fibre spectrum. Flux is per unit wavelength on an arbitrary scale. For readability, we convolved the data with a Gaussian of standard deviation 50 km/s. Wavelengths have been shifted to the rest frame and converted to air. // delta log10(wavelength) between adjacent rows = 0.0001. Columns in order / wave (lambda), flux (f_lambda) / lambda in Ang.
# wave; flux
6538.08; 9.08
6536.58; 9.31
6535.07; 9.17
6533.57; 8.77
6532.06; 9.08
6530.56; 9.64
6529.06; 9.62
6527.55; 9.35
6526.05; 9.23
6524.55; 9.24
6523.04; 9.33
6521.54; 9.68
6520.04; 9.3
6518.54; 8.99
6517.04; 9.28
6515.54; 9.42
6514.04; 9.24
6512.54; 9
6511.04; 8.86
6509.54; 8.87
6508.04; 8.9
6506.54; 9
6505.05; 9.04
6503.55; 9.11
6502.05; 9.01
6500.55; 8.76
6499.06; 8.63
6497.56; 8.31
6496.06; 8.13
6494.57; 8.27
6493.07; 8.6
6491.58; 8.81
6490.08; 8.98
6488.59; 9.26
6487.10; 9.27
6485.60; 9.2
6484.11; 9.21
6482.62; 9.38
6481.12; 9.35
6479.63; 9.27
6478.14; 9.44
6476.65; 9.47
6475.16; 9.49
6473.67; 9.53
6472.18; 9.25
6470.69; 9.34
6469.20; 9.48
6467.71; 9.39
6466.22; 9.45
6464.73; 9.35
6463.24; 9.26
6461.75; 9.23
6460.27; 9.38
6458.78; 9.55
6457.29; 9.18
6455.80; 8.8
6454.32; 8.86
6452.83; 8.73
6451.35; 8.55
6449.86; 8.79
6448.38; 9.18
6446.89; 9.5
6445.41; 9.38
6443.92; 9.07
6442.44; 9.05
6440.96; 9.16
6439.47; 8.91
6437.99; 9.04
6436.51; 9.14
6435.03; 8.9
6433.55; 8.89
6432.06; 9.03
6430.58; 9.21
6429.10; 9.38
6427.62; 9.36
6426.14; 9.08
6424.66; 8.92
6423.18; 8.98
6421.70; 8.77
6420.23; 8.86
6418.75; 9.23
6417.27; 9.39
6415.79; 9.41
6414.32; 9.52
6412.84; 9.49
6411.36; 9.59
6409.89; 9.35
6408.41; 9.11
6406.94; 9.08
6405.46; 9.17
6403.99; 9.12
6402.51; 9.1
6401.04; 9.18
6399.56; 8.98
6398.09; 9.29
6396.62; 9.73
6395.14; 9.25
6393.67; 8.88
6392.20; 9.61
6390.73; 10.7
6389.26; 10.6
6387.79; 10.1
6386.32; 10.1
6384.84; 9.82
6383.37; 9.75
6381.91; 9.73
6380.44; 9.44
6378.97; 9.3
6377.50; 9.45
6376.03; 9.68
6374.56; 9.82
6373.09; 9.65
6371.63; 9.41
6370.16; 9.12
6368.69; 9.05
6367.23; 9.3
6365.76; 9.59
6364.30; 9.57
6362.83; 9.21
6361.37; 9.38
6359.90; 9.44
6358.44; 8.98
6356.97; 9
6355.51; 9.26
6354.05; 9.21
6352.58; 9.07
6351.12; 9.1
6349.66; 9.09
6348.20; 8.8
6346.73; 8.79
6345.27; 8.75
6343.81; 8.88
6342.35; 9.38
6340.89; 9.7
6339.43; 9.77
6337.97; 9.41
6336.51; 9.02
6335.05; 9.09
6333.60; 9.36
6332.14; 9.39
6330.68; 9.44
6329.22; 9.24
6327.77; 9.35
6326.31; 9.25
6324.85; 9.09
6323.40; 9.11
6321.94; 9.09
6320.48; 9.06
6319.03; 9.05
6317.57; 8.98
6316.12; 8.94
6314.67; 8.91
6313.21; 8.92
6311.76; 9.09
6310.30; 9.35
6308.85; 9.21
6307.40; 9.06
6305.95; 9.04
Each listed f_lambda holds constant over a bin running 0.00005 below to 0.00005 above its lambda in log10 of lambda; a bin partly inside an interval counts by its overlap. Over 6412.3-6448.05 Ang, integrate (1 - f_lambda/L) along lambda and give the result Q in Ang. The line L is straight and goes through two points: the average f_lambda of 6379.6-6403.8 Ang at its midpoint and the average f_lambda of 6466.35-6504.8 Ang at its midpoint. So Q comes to 1.0 Ang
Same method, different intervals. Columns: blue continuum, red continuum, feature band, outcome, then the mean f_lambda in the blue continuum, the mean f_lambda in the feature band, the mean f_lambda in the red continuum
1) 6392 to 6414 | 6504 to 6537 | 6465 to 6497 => 0.2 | 9.26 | 9.17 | 9.19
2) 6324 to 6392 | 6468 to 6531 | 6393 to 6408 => 0.2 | 9.41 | 9.18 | 9.13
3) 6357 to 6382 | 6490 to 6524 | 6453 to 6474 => -0.4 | 9.4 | 9.27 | 8.93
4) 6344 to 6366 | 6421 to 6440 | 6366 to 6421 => -2.3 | 9.13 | 9.47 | 9.05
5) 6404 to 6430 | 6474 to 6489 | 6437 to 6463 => 0.6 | 9.22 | 9.08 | 9.34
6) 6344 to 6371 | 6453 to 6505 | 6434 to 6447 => 0.0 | 9.14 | 9.11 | 9.11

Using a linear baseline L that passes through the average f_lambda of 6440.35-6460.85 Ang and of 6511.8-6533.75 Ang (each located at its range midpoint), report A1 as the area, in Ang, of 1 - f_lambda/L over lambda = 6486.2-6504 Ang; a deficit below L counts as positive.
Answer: 0.9 Ang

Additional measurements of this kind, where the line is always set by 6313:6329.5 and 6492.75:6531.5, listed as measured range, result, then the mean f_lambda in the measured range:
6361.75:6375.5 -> -0.52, 9.42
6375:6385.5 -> -0.62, 9.6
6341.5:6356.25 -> 0.06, 9.04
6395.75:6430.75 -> -0.62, 9.22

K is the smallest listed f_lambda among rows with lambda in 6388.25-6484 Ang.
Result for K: 8.55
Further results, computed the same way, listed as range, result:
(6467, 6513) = 8.13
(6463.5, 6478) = 9.25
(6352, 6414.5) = 8.88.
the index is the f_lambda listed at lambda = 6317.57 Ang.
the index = 8.98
